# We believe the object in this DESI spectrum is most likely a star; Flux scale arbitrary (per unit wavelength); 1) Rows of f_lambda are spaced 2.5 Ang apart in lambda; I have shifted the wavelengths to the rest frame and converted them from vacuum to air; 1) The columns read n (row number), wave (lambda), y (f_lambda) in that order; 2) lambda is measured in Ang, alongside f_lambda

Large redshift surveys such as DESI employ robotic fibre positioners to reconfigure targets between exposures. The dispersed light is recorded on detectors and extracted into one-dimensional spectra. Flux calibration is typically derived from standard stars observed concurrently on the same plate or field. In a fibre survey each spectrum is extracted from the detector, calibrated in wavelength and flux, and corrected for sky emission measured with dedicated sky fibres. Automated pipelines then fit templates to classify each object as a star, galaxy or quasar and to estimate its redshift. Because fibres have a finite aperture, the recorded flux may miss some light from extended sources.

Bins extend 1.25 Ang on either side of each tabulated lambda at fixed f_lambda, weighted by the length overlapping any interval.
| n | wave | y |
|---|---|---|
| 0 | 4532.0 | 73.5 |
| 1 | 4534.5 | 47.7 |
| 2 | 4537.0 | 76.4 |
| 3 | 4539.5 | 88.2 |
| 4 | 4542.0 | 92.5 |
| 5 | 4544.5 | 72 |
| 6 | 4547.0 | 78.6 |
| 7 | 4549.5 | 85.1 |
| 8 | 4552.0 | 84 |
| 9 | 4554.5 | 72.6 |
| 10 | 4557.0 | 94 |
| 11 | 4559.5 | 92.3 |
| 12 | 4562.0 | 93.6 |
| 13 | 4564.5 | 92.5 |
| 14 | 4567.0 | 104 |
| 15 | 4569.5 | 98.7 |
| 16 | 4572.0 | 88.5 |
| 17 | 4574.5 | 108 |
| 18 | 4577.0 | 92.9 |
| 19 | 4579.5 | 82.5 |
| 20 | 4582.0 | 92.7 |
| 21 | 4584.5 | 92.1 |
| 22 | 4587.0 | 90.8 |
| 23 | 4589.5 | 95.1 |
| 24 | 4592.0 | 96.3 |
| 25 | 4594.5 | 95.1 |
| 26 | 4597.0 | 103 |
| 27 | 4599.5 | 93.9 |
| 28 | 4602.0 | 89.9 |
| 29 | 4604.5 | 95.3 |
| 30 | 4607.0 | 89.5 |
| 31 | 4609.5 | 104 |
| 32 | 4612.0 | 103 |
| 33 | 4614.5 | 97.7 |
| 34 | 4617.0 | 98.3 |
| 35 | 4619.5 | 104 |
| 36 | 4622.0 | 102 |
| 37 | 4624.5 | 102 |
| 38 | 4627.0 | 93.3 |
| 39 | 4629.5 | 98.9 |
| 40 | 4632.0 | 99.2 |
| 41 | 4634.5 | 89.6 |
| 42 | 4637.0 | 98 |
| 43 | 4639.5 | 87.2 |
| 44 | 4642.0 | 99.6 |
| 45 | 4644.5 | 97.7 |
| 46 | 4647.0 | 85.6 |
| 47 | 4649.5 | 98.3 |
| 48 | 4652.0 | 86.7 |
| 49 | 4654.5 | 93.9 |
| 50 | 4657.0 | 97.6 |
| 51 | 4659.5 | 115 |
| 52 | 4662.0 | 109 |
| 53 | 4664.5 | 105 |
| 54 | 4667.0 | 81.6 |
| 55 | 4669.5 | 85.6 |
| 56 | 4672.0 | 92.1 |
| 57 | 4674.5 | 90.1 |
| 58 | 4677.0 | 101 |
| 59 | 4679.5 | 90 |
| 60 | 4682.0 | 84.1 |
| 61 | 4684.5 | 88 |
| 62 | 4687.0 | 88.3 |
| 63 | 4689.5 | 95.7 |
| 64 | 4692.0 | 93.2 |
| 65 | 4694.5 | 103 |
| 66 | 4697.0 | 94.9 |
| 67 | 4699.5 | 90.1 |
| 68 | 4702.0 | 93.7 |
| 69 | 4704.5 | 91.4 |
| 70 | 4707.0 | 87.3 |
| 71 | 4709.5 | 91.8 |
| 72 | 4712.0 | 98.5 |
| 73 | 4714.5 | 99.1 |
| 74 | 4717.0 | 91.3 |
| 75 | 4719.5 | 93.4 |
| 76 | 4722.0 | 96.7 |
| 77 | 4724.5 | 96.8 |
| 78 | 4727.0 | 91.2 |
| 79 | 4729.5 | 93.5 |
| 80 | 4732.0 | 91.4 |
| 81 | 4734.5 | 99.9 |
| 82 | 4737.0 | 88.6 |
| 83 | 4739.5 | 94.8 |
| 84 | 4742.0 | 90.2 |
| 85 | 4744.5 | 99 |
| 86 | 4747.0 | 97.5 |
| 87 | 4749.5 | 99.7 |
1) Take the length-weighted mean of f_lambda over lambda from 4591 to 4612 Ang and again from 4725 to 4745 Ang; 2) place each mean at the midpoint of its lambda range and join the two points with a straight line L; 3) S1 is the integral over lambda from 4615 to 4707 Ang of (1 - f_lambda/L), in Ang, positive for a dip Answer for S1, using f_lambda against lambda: 0.0 Ang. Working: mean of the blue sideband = 96.3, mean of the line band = 95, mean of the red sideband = 93.5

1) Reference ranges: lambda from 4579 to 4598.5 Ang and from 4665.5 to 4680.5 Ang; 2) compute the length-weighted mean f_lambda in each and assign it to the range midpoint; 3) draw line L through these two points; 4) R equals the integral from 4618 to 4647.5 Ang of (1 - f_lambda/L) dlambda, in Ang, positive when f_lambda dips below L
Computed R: -1.50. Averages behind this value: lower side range 93.9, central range 96.7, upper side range 90.3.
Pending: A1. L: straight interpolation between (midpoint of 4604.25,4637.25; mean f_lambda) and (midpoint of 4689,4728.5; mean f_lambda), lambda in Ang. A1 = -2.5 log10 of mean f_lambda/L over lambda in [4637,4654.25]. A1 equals 0.05 mag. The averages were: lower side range 98.3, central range 93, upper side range 94.2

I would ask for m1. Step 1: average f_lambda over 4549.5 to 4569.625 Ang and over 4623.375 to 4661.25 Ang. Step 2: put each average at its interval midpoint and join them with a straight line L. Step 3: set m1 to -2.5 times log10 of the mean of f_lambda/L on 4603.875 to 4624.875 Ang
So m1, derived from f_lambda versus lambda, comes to -0.06 mag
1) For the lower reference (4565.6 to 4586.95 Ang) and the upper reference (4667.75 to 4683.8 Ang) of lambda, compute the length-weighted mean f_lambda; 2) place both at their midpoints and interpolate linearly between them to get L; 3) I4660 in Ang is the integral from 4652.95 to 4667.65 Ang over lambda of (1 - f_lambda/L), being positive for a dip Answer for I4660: -1.6 Ang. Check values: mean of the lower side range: 94.7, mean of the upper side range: 90.1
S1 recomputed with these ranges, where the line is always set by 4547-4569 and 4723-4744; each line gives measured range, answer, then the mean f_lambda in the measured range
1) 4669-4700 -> 0.06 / 92.2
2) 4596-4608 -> -0.50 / 94.2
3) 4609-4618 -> -0.97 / 101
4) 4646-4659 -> -0.31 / 93.9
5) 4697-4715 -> -0.02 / 93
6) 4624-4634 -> -0.69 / 97.4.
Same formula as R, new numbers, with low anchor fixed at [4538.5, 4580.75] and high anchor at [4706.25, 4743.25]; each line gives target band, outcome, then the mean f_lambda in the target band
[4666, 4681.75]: 0.4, 89.8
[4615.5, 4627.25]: -1.2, 100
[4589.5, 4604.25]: -0.8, 95.6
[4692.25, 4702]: -0.3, 95.4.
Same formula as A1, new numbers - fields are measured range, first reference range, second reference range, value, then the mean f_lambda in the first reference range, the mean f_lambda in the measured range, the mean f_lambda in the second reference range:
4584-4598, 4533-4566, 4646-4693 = -0.11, 82.4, 95.4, 93.8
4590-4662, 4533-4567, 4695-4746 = -0.11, 83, 97.1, 93.8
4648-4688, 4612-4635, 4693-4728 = 0.03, 98.9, 94.1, 94.2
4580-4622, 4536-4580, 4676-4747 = -0.07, 88.9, 96.2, 93.5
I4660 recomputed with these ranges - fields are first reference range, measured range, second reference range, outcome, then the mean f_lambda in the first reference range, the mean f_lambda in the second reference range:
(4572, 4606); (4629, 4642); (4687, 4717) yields -0.1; 94.2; 94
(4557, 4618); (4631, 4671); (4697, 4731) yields -0.5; 95.4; 93.5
